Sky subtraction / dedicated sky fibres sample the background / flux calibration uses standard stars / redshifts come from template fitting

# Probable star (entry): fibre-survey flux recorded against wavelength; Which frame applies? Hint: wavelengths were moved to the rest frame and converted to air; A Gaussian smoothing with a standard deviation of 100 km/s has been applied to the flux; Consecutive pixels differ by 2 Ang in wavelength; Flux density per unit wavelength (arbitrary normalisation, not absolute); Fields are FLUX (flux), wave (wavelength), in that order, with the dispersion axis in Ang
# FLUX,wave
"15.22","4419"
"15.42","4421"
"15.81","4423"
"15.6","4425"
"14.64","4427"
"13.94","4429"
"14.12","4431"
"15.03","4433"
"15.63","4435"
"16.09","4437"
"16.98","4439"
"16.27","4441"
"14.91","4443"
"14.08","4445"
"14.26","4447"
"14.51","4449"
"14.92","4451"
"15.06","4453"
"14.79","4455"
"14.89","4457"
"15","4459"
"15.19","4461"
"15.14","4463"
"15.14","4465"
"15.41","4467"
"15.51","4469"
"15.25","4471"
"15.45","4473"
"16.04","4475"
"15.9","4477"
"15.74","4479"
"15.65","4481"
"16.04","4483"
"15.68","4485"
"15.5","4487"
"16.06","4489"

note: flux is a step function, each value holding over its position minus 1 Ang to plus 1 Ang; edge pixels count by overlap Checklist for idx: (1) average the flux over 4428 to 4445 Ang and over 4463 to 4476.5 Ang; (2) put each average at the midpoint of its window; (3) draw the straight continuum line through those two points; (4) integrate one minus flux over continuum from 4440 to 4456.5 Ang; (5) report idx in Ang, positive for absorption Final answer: 0.5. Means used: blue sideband 15.3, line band 14.9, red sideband 15.5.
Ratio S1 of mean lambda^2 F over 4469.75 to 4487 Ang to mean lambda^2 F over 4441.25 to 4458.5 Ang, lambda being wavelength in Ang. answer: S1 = 1.1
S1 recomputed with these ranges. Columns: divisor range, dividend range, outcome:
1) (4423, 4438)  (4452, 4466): 1.01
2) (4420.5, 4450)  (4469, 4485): 1.06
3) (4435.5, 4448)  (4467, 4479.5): 1.03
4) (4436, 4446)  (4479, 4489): 1.03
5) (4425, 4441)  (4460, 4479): 1.03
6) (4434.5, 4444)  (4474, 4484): 1.01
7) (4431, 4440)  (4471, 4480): 1.02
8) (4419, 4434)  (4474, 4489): 1.08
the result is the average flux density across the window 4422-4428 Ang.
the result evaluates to 15.3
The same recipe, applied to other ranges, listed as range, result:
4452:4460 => 14.9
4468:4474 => 15.4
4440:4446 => 15.1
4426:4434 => 14.4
